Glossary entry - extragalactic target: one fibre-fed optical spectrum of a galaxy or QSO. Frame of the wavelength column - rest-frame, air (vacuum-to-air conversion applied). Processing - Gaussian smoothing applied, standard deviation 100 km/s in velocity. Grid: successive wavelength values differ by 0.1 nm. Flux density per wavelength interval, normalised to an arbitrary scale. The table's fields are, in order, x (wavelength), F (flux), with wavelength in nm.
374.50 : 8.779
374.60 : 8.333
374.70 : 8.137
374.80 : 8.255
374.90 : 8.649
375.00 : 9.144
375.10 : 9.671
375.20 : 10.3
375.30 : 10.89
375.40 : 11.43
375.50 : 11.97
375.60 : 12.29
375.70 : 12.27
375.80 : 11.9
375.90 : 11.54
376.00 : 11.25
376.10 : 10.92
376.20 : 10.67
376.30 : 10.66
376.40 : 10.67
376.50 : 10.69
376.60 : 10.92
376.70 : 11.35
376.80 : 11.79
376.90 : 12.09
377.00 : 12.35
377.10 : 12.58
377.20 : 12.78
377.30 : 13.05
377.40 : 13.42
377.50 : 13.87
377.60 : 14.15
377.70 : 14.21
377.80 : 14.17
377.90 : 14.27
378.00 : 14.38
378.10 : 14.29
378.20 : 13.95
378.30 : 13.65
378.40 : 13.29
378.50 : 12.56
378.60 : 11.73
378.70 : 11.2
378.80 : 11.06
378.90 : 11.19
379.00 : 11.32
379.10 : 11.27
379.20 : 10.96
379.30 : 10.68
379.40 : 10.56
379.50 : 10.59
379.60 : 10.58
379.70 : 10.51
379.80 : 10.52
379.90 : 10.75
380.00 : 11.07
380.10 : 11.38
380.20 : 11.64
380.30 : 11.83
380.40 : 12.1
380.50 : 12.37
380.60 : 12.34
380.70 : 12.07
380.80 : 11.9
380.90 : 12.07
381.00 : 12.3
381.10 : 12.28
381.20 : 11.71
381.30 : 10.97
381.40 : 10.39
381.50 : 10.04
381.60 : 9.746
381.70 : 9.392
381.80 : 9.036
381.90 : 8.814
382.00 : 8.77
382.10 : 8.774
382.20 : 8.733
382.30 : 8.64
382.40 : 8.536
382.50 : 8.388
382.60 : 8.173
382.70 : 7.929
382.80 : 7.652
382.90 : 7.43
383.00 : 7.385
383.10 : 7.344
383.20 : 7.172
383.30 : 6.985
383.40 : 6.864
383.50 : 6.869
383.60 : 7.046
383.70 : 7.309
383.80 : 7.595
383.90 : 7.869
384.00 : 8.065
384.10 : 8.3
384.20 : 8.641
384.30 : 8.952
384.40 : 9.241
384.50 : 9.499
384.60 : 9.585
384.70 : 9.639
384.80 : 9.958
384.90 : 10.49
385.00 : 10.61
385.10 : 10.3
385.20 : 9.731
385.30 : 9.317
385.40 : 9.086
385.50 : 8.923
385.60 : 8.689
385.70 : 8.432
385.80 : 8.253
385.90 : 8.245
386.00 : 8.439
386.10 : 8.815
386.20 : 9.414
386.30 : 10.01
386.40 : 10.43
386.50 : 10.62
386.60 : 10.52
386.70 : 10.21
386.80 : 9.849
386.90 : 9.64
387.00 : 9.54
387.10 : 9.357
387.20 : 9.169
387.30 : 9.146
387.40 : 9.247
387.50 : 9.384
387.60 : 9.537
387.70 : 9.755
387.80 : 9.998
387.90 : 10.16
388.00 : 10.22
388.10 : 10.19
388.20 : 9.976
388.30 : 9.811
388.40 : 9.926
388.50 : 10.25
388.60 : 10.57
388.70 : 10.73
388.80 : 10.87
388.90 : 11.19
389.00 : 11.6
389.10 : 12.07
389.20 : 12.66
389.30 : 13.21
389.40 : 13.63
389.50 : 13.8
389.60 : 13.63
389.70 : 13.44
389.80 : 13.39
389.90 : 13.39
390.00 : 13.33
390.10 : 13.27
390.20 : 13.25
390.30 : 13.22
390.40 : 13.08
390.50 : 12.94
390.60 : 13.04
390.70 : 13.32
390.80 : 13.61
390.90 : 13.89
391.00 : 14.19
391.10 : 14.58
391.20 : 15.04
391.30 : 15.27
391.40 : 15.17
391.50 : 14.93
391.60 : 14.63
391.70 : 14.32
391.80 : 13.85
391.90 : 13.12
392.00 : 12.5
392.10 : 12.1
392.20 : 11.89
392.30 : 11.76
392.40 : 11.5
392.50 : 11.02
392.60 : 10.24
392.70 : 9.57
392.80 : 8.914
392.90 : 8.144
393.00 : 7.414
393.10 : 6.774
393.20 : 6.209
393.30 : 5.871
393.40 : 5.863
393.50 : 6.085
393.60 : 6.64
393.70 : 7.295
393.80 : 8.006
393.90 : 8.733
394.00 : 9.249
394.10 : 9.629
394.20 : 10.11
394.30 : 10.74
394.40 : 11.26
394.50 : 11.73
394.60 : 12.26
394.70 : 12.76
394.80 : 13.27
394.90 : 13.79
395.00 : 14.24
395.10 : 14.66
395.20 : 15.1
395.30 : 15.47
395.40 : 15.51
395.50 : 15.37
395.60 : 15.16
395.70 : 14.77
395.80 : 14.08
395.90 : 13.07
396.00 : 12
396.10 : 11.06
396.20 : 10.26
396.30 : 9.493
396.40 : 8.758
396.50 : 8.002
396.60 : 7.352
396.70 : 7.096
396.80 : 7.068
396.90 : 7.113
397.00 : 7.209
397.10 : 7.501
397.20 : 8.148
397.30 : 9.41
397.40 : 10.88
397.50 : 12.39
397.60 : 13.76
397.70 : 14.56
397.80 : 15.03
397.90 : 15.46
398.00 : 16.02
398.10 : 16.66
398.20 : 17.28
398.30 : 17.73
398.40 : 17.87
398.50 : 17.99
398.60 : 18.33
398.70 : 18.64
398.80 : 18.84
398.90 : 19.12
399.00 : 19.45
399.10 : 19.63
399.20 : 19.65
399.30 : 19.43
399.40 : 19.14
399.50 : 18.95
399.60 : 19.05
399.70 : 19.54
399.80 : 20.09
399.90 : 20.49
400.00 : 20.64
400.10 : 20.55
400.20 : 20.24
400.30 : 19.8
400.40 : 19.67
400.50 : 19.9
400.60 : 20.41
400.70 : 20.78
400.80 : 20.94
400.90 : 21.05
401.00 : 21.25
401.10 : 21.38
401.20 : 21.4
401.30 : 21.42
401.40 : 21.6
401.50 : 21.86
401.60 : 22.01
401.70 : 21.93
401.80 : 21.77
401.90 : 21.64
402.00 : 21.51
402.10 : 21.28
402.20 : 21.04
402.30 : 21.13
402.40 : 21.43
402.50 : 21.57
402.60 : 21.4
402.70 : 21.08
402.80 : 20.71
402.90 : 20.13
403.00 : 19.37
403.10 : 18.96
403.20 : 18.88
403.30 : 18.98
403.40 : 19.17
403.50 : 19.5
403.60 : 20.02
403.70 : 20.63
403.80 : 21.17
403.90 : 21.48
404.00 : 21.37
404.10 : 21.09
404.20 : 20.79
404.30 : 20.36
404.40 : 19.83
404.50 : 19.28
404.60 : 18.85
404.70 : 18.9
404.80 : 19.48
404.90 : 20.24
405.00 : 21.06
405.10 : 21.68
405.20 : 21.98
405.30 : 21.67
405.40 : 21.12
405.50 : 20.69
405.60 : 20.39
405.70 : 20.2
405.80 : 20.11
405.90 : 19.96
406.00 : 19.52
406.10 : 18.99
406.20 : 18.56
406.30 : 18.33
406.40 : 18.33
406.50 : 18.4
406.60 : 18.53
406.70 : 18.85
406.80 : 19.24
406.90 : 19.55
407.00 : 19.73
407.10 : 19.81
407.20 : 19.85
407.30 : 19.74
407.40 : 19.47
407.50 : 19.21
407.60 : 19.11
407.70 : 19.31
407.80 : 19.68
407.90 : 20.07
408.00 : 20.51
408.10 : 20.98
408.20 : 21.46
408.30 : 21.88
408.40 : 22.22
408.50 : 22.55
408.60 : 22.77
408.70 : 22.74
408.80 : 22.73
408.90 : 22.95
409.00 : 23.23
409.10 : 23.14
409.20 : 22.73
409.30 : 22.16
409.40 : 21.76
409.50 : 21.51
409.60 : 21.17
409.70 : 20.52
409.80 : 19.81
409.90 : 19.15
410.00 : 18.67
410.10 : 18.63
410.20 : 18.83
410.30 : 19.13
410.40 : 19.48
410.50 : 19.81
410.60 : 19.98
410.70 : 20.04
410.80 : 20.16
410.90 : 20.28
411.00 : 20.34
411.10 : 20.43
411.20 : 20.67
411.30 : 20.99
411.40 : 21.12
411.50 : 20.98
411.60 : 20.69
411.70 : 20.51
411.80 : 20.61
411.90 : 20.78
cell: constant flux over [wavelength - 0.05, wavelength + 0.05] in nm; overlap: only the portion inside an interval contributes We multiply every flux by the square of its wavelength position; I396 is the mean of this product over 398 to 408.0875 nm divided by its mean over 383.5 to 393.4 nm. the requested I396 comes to 2.01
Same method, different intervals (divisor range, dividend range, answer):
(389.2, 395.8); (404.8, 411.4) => 1.83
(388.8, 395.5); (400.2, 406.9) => 1.81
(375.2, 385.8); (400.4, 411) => 2.21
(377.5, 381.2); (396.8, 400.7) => 1.52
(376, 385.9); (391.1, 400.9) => 1.41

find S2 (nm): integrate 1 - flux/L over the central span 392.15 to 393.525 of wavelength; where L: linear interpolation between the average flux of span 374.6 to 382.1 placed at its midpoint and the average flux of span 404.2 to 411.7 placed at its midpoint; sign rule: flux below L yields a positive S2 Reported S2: 0.62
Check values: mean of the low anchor 11.4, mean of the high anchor 20.4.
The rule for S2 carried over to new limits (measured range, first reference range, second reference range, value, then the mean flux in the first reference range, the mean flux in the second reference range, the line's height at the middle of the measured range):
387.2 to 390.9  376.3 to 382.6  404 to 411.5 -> 0.72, 11.5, 20.4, 14.5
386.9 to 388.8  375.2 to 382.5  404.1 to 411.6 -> 0.59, 11.5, 20.4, 14.3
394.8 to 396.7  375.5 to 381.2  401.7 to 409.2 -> 0.53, 12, 20.5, 17.4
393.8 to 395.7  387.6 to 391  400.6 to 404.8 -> 0.36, 12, 20.7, 15.6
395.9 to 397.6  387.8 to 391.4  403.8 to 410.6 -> 0.70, 12.5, 20.4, 15.7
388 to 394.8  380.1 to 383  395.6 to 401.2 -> 0.96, 10.1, 15.8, 13.4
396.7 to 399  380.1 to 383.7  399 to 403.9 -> 0.58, 9.53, 20.5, 18.5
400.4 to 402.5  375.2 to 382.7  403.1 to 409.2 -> -0.27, 11.4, 20.3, 18.8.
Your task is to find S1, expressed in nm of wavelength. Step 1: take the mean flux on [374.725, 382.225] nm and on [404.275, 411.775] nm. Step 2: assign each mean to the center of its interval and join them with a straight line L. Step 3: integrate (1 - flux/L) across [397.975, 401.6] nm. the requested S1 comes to -0.36 nm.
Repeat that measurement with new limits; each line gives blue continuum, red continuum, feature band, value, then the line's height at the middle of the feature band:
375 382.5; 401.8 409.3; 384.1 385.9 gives 0.56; 13.6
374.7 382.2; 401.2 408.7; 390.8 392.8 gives 0.36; 16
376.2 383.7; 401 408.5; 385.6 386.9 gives 0.38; 13.3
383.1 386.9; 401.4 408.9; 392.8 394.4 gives 0.68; 13.8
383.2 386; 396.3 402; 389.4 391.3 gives -0.27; 12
